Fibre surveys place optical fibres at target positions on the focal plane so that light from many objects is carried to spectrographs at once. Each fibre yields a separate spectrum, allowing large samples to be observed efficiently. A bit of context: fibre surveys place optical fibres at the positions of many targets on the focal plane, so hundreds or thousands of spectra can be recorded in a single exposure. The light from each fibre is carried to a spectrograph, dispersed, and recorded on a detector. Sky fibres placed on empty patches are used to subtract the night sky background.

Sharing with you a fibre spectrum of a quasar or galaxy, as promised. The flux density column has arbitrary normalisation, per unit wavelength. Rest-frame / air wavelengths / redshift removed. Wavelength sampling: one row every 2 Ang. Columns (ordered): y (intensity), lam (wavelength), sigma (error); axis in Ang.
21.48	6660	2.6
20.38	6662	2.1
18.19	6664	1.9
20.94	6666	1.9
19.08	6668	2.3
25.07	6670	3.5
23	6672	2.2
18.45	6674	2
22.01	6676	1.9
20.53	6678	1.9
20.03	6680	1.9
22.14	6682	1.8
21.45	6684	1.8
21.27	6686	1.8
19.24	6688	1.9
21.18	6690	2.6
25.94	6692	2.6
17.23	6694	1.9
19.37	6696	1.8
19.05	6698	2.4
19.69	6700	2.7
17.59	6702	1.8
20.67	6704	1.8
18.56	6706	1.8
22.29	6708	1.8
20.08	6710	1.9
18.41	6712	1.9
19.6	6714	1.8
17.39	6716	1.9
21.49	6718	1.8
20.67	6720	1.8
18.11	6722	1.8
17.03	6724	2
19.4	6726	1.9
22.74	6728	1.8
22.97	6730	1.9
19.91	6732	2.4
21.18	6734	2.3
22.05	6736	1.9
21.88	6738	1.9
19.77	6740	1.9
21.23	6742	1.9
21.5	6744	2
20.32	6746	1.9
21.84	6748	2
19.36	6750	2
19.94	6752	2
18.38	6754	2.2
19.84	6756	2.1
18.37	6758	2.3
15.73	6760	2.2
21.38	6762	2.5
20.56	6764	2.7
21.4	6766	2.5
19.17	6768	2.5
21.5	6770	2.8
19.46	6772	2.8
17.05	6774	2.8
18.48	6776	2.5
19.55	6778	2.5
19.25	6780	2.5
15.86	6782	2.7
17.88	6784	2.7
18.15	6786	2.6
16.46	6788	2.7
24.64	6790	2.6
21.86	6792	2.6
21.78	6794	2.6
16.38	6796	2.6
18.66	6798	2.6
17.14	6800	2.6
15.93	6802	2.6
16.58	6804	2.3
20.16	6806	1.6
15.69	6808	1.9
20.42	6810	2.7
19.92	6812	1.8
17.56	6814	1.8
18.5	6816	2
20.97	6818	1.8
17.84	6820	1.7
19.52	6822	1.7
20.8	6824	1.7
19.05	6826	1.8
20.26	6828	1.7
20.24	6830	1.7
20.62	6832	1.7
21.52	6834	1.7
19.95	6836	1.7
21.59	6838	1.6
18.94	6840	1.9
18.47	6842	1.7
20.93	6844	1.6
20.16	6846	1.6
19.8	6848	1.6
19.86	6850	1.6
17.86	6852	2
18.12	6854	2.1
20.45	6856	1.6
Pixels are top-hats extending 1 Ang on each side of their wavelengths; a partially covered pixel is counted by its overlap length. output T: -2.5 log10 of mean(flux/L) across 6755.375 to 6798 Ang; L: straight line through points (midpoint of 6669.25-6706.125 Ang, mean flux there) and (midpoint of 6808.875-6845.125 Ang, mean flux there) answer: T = 0.048 mag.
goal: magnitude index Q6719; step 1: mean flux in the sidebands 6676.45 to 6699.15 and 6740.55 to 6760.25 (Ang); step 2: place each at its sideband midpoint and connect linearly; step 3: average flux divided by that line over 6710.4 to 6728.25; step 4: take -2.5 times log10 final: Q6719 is 0.05 mag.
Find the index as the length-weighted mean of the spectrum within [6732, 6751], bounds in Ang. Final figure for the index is 21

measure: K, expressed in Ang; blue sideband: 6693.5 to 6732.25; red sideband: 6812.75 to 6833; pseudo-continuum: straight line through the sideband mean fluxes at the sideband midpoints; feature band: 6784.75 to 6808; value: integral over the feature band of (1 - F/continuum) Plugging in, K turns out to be 1.0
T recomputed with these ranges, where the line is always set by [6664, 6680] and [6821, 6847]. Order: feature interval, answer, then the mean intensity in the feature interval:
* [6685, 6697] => 0.011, 20.7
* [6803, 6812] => 0.106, 18.4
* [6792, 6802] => 0.100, 18.6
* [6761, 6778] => 0.035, 19.9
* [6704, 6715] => 0.051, 19.9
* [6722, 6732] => 0.026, 20.2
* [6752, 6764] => 0.086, 19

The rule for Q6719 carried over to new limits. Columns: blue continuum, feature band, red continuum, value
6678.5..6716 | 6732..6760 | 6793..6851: -0.024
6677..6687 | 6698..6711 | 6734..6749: 0.073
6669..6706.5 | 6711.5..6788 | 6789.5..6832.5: 0.015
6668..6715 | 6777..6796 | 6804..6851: 0.031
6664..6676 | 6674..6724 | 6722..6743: 0.045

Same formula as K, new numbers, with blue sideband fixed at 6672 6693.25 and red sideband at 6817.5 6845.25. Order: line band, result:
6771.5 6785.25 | 1.54 Ang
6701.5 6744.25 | 1.45 Ang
